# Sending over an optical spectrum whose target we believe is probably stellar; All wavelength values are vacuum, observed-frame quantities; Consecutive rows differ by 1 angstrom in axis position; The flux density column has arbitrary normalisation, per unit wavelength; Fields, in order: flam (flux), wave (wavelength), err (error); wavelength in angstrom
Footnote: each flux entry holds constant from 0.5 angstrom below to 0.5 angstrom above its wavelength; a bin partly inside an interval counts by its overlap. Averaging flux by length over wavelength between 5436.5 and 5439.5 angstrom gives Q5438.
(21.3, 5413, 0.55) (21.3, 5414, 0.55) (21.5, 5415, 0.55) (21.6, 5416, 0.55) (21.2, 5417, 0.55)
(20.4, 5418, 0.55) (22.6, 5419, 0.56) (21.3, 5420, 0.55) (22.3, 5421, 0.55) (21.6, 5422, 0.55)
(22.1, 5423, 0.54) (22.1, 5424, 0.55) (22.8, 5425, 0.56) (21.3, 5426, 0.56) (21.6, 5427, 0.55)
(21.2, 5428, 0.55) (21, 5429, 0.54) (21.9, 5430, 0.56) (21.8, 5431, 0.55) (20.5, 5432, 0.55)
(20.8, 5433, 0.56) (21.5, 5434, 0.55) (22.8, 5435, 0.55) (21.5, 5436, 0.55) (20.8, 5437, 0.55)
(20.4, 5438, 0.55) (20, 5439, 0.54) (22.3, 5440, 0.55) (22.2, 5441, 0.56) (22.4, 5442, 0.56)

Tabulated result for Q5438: 20.4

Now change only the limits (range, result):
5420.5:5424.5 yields 22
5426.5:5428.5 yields 21.4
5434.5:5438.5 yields 21.4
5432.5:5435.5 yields 21.7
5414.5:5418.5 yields 21.2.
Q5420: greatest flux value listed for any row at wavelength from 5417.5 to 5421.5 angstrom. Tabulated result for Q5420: 22.6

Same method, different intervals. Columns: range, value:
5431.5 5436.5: 22.8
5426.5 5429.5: 21.6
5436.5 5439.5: 20.8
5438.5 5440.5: 22.3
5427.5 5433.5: 21.9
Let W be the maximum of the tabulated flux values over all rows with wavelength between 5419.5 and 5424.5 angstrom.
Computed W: 22.3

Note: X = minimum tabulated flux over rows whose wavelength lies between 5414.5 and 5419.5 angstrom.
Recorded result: 20.4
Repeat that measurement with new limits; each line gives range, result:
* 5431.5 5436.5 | 20.5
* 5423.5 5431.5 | 21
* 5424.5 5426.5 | 21.3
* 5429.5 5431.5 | 21.8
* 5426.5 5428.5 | 21.2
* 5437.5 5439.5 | 20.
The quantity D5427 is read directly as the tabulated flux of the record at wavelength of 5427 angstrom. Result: 21.6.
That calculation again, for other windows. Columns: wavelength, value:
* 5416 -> 21.6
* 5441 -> 22.2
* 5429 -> 21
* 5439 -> 20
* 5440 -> 22.3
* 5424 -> 22.1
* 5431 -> 21.8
